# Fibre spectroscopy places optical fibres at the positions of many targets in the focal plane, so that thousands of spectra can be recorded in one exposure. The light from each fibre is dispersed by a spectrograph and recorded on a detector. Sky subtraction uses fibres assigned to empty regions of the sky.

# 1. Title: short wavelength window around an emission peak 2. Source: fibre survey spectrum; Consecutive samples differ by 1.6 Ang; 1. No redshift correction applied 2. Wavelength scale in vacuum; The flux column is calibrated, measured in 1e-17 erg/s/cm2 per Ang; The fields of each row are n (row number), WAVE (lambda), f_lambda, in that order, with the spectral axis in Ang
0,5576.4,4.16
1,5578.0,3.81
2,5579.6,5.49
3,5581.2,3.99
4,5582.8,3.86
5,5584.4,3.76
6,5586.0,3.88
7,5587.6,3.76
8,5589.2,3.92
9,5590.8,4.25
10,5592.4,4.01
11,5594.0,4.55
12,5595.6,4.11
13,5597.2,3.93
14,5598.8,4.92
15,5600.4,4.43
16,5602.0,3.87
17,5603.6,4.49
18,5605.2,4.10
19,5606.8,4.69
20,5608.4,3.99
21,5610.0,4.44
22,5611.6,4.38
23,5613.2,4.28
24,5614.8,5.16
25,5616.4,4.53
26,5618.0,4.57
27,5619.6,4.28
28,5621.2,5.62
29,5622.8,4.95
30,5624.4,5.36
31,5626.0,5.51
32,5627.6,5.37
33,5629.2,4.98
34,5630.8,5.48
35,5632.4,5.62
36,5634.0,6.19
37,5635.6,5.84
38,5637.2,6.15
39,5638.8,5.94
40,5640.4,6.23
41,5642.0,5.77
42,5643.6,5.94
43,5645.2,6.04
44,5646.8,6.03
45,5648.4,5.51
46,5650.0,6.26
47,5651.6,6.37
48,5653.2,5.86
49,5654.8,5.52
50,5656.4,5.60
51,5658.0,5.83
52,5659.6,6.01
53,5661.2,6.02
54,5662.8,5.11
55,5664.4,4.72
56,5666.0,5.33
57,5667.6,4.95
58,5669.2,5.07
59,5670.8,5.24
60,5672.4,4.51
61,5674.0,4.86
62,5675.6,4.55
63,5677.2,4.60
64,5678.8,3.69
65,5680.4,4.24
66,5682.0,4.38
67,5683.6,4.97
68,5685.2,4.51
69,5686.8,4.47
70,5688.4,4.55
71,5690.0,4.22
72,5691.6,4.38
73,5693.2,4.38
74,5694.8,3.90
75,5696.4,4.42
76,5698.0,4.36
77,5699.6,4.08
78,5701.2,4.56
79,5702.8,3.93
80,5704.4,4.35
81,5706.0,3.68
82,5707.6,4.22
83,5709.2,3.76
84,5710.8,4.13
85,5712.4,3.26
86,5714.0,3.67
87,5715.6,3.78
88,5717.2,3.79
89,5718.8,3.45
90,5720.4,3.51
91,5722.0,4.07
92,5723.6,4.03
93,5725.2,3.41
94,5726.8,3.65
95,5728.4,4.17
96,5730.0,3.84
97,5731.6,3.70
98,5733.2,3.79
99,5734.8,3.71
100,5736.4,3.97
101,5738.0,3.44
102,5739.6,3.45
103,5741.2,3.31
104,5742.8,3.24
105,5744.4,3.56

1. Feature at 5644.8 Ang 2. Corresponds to Mg II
